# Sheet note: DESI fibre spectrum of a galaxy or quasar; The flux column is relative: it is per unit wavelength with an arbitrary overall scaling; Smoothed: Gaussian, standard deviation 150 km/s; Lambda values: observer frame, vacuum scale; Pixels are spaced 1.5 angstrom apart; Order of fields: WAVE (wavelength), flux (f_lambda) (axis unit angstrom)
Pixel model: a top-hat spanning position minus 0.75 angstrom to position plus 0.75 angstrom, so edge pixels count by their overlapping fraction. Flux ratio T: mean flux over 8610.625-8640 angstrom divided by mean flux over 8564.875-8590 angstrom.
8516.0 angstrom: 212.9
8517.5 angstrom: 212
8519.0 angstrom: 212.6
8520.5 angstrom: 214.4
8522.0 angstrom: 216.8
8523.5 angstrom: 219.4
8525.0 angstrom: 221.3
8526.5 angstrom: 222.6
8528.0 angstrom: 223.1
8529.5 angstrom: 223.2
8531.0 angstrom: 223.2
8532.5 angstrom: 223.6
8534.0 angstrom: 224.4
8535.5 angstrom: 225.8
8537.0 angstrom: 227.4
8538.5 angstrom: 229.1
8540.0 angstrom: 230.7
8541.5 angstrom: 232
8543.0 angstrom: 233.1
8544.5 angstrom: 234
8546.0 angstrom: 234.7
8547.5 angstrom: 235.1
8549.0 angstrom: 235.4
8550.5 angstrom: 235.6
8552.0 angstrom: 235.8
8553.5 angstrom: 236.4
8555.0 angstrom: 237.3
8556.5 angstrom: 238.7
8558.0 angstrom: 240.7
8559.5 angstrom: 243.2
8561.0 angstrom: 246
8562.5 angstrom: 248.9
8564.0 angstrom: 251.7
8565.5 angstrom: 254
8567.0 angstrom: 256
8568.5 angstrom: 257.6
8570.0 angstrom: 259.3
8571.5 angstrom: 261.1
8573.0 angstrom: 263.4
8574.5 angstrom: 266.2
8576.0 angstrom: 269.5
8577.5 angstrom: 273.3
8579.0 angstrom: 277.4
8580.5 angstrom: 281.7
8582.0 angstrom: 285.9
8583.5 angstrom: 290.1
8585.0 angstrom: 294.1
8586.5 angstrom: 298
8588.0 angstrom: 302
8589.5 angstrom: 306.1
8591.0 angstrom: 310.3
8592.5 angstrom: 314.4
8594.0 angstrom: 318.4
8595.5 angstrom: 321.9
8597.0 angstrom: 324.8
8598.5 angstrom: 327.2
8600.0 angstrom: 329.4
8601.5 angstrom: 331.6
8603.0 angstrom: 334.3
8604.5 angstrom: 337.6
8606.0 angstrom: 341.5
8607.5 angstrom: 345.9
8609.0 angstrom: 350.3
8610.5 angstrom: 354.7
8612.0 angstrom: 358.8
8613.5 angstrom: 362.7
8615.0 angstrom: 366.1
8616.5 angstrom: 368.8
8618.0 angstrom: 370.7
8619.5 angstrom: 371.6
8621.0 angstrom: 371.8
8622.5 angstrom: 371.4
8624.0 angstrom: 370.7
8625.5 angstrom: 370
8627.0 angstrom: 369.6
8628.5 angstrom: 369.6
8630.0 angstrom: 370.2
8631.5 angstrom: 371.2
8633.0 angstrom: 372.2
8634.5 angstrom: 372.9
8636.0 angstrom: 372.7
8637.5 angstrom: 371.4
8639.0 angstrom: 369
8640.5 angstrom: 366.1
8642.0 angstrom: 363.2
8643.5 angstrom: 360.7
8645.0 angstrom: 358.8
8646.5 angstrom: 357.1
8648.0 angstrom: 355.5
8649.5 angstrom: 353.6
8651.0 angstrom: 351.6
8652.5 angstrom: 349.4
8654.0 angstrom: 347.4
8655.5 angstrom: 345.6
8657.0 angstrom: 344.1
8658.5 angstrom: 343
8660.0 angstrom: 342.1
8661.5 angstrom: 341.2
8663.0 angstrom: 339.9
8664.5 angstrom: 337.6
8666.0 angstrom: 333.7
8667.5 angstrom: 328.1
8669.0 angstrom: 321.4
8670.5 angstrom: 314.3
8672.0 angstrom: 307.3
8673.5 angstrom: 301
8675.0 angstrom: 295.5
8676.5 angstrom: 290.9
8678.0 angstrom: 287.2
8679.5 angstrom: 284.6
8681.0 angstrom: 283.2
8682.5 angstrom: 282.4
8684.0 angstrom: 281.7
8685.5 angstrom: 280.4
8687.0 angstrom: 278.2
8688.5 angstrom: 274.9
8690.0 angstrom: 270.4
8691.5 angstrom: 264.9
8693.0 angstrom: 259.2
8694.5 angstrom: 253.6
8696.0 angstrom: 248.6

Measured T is 1.3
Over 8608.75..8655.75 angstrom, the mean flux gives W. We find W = 364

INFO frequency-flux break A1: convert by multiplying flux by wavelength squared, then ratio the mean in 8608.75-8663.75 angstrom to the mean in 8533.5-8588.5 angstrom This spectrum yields 1.45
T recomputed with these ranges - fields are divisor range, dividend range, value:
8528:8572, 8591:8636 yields 1.48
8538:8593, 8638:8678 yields 1.30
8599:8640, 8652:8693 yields 0.86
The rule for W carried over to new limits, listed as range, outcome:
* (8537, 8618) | 285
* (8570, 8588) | 278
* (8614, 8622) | 370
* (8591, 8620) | 343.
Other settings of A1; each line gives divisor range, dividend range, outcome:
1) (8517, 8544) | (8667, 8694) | 1.34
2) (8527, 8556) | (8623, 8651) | 1.62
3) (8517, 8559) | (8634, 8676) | 1.55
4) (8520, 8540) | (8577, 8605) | 1.40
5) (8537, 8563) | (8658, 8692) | 1.32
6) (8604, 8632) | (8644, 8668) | 0.96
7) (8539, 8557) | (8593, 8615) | 1.46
